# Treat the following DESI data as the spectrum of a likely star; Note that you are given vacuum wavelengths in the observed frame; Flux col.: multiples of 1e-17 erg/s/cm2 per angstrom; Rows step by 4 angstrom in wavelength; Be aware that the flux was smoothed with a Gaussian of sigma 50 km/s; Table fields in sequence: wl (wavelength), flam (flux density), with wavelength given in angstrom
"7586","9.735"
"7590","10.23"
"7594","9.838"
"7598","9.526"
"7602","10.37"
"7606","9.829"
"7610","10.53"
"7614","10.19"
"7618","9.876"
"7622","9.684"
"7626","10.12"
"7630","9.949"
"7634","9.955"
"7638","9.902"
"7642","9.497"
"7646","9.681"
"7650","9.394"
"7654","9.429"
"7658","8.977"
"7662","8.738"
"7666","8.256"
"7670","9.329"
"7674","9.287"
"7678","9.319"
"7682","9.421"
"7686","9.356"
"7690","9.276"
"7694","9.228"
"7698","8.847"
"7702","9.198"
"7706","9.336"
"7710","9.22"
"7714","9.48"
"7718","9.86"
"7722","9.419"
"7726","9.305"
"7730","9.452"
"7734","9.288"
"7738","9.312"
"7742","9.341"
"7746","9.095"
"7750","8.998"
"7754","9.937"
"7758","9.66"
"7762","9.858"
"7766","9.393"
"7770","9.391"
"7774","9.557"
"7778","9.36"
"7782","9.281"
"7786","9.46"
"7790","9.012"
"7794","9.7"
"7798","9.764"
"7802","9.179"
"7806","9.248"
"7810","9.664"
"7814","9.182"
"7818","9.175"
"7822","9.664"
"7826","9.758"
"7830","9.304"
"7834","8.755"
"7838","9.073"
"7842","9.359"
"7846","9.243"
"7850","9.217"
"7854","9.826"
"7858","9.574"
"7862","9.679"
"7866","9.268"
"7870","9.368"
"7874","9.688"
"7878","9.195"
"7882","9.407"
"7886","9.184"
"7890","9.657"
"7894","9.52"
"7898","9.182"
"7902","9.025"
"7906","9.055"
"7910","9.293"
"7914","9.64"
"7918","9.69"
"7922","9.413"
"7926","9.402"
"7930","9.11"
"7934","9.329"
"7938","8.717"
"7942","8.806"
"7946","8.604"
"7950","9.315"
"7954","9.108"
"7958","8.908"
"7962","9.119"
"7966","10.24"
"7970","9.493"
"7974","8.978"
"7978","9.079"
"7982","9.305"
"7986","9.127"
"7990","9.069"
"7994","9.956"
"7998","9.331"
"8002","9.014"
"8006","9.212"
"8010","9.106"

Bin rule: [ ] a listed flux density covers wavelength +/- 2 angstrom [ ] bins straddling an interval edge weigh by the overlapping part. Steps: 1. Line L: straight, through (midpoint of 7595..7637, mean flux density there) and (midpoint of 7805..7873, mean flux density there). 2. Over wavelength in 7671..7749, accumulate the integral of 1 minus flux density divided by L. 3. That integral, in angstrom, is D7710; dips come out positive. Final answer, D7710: 3.4 angstrom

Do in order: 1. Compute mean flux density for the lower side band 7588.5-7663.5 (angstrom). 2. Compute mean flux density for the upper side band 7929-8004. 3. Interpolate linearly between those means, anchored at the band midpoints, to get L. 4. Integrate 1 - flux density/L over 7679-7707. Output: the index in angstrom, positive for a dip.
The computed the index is 1.2 angstrom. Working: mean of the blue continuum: 9.78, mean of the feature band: 9.24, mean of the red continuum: 9.19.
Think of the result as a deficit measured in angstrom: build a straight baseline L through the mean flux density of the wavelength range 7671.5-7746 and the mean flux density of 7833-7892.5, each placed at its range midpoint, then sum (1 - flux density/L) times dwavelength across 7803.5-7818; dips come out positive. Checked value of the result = 0.0 angstrom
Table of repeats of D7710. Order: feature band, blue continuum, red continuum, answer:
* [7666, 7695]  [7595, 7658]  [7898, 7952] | 1.4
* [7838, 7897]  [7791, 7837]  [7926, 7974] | -0.8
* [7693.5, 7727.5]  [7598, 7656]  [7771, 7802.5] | 1.1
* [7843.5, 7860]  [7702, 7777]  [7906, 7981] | -0.2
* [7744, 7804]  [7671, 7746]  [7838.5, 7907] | -0.6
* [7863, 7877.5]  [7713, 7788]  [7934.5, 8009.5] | -0.2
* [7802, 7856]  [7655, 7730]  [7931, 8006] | -0.8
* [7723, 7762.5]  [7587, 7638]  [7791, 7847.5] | 0.8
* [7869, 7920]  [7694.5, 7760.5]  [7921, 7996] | -0.7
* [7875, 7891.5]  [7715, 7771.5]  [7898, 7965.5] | -0.2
